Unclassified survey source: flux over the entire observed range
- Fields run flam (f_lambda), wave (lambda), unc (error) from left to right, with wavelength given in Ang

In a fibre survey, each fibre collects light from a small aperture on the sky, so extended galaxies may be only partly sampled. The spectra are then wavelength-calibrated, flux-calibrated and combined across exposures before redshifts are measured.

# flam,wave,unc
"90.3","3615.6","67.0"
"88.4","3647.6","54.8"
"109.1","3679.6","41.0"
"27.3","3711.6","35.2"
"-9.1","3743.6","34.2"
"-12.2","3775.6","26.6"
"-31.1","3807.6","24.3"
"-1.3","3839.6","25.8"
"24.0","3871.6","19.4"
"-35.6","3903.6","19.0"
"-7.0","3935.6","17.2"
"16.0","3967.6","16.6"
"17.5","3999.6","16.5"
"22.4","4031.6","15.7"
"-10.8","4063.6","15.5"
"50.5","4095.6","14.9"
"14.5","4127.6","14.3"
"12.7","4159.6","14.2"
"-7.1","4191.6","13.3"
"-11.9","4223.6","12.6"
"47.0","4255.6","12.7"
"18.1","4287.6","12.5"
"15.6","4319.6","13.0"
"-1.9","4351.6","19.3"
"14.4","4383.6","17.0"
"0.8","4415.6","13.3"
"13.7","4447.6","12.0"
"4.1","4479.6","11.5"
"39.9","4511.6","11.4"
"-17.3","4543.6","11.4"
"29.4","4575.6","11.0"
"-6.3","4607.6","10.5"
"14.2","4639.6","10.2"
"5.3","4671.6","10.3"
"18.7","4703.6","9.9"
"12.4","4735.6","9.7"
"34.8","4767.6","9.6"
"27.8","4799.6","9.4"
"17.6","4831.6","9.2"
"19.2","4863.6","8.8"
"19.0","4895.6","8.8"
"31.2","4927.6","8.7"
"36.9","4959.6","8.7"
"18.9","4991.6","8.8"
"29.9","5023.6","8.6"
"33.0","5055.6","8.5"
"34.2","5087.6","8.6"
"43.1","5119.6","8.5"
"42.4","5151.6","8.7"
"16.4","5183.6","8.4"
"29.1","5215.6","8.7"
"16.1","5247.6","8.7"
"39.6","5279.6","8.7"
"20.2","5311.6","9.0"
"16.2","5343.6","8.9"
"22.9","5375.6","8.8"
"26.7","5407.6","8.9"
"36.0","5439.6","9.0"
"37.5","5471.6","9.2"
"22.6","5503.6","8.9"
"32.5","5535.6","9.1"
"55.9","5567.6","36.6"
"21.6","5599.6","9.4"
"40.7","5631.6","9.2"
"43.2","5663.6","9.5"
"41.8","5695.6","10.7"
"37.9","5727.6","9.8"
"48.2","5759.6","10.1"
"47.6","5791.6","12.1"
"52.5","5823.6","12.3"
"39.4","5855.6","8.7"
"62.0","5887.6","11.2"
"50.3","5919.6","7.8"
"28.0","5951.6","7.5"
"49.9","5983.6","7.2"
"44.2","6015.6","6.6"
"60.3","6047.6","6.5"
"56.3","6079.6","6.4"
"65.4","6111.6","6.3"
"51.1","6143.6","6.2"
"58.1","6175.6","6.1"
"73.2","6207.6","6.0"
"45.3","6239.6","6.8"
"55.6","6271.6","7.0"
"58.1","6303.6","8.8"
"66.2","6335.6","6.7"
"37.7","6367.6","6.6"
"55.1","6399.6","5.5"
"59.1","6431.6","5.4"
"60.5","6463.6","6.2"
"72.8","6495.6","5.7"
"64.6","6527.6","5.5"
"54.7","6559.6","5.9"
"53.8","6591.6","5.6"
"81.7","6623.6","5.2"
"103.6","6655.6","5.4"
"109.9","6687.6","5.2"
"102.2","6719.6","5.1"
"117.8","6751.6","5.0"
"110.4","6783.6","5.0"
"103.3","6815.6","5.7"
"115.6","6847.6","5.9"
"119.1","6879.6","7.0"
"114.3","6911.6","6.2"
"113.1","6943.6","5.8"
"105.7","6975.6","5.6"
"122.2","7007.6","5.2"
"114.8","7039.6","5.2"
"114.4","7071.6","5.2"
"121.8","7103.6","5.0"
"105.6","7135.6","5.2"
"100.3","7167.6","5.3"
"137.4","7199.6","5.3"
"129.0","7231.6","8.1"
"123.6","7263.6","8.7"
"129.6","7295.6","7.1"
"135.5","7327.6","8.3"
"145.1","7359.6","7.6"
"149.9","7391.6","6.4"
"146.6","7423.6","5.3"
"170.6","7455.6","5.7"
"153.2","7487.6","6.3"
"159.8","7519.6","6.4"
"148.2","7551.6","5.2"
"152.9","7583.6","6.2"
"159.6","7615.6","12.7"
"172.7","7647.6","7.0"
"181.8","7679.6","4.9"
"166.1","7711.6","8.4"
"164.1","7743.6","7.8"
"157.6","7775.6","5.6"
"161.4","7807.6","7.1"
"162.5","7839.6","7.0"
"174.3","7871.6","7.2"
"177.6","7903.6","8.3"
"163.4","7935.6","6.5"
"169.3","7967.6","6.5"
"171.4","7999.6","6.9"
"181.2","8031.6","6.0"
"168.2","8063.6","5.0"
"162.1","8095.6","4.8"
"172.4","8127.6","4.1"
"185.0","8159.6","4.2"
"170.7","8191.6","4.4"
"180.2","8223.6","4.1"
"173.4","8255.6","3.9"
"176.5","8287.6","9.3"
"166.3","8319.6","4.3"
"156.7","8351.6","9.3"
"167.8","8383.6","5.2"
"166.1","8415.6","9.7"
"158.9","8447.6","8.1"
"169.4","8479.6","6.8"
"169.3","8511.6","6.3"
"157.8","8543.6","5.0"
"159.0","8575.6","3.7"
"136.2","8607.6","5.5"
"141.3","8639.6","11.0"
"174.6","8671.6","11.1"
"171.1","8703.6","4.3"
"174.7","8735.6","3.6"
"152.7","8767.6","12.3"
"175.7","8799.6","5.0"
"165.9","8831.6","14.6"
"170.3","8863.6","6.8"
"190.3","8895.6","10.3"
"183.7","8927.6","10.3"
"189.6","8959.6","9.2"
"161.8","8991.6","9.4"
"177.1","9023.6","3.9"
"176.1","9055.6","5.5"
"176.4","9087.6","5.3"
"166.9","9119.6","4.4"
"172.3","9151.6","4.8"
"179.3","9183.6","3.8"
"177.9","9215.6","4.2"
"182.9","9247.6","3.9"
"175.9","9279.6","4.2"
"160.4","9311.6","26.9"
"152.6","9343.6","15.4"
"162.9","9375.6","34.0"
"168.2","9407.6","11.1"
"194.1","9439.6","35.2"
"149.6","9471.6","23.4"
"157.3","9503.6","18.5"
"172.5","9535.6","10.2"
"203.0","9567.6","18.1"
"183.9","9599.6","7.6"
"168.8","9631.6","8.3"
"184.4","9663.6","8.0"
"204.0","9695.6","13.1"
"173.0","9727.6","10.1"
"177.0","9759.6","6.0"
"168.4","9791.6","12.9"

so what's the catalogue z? 0.664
